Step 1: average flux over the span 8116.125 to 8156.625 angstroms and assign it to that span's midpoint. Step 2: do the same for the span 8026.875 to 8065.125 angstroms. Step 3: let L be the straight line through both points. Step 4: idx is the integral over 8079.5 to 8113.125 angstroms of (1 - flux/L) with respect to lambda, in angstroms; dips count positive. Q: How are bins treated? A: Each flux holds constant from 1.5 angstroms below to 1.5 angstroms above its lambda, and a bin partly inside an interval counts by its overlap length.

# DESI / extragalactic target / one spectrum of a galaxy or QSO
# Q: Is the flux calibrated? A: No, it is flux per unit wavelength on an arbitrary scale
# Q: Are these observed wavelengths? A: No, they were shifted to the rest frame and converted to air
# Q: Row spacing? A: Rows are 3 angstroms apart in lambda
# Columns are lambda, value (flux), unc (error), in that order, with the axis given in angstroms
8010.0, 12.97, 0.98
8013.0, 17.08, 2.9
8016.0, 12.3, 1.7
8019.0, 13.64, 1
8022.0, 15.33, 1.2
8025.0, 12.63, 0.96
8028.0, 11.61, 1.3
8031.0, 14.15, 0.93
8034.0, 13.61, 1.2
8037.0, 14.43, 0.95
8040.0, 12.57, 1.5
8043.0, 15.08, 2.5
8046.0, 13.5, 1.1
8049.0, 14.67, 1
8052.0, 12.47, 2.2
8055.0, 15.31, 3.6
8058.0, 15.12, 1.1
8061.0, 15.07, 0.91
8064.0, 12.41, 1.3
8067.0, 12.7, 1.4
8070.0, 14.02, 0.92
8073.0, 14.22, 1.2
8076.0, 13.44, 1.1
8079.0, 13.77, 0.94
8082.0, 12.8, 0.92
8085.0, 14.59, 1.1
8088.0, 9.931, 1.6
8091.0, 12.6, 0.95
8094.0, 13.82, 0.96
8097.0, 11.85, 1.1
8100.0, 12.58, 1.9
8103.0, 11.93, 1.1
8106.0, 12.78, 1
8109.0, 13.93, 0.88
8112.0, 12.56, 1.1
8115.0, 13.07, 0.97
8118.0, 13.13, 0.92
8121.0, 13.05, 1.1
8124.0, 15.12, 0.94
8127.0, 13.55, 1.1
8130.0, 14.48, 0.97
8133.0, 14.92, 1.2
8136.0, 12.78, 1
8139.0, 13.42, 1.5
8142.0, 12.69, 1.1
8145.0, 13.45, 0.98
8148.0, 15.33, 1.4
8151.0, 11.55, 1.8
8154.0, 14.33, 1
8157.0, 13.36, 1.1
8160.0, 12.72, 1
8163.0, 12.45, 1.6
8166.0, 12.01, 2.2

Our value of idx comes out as 2.6 angstroms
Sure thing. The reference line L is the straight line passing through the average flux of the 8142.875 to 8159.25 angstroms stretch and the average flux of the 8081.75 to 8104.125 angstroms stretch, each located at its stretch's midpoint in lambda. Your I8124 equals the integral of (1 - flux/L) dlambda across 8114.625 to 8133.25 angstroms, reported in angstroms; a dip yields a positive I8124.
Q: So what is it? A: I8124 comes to -1.2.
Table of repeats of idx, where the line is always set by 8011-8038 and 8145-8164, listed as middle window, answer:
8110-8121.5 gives 0.4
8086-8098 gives 1.2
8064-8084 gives 0.3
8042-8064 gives -0.9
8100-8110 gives 0.5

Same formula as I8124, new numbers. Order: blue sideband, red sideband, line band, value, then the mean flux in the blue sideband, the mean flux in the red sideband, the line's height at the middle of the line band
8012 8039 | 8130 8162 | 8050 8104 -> 1.5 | 13.8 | 13.5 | 13.7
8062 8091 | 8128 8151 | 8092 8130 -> 0.8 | 13.1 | 13.7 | 13.4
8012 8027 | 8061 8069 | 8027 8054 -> -0.1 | 14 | 13.1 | 13.6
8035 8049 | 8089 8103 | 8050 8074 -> -0.9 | 14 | 12.5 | 13.4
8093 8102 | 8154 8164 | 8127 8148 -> -1.3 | 12.6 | 13.1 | 12.9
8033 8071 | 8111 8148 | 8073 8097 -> 1.4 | 13.9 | 13.6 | 13.8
